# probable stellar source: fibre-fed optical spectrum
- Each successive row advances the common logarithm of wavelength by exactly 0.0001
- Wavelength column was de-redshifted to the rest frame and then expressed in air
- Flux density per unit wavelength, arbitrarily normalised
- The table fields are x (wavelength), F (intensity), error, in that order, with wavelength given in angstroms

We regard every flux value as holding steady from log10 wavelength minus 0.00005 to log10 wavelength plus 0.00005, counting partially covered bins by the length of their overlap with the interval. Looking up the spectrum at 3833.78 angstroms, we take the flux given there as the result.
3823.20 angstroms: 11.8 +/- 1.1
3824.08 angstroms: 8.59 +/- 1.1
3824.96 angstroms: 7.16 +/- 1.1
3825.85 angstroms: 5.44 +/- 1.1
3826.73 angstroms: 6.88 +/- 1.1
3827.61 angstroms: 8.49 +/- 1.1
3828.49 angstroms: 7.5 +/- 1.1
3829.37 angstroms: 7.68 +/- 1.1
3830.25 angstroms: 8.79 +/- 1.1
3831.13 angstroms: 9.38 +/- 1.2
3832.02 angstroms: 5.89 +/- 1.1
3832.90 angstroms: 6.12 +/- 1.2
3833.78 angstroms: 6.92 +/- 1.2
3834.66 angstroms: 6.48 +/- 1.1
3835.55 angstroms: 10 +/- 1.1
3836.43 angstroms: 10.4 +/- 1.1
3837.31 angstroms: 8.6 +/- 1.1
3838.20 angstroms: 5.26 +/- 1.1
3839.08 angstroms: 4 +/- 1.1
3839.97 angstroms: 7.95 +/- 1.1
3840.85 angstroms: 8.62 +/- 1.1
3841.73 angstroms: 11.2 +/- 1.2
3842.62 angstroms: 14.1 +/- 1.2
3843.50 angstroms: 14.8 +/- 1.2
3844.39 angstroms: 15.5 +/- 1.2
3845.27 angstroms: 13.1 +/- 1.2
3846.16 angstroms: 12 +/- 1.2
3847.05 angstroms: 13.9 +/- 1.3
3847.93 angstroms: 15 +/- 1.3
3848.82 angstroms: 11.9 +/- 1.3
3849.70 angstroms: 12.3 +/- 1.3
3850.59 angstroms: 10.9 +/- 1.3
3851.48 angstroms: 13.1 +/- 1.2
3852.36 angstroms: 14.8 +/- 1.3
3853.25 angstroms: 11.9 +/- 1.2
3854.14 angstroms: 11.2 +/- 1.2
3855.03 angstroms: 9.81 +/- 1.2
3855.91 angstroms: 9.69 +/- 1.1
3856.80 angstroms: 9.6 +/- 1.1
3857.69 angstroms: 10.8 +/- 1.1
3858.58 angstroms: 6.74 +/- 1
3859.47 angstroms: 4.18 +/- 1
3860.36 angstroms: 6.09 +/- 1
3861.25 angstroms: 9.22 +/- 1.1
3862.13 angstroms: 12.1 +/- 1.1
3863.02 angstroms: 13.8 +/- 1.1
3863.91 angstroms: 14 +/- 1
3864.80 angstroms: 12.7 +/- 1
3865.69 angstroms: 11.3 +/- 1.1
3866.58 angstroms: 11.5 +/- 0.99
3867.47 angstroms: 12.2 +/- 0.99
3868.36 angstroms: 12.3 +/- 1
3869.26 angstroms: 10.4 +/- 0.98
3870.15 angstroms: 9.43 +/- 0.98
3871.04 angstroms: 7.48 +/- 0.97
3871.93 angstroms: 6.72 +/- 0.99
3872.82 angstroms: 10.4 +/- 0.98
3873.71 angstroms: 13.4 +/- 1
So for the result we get 6.92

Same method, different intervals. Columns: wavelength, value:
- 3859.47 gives 4.18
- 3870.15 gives 9.43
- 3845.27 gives 13.1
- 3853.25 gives 11.9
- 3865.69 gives 11.3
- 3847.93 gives 15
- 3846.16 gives 12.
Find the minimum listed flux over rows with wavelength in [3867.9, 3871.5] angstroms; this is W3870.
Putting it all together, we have 7.48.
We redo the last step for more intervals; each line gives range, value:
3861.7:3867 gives 11.3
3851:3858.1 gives 9.6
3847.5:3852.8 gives 10.9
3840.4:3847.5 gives 8.62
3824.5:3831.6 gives 5.44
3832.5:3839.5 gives 4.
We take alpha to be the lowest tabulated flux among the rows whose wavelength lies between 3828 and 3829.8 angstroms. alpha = 7.5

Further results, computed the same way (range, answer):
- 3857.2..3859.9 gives 4.18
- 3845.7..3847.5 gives 12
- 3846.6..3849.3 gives 11.9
